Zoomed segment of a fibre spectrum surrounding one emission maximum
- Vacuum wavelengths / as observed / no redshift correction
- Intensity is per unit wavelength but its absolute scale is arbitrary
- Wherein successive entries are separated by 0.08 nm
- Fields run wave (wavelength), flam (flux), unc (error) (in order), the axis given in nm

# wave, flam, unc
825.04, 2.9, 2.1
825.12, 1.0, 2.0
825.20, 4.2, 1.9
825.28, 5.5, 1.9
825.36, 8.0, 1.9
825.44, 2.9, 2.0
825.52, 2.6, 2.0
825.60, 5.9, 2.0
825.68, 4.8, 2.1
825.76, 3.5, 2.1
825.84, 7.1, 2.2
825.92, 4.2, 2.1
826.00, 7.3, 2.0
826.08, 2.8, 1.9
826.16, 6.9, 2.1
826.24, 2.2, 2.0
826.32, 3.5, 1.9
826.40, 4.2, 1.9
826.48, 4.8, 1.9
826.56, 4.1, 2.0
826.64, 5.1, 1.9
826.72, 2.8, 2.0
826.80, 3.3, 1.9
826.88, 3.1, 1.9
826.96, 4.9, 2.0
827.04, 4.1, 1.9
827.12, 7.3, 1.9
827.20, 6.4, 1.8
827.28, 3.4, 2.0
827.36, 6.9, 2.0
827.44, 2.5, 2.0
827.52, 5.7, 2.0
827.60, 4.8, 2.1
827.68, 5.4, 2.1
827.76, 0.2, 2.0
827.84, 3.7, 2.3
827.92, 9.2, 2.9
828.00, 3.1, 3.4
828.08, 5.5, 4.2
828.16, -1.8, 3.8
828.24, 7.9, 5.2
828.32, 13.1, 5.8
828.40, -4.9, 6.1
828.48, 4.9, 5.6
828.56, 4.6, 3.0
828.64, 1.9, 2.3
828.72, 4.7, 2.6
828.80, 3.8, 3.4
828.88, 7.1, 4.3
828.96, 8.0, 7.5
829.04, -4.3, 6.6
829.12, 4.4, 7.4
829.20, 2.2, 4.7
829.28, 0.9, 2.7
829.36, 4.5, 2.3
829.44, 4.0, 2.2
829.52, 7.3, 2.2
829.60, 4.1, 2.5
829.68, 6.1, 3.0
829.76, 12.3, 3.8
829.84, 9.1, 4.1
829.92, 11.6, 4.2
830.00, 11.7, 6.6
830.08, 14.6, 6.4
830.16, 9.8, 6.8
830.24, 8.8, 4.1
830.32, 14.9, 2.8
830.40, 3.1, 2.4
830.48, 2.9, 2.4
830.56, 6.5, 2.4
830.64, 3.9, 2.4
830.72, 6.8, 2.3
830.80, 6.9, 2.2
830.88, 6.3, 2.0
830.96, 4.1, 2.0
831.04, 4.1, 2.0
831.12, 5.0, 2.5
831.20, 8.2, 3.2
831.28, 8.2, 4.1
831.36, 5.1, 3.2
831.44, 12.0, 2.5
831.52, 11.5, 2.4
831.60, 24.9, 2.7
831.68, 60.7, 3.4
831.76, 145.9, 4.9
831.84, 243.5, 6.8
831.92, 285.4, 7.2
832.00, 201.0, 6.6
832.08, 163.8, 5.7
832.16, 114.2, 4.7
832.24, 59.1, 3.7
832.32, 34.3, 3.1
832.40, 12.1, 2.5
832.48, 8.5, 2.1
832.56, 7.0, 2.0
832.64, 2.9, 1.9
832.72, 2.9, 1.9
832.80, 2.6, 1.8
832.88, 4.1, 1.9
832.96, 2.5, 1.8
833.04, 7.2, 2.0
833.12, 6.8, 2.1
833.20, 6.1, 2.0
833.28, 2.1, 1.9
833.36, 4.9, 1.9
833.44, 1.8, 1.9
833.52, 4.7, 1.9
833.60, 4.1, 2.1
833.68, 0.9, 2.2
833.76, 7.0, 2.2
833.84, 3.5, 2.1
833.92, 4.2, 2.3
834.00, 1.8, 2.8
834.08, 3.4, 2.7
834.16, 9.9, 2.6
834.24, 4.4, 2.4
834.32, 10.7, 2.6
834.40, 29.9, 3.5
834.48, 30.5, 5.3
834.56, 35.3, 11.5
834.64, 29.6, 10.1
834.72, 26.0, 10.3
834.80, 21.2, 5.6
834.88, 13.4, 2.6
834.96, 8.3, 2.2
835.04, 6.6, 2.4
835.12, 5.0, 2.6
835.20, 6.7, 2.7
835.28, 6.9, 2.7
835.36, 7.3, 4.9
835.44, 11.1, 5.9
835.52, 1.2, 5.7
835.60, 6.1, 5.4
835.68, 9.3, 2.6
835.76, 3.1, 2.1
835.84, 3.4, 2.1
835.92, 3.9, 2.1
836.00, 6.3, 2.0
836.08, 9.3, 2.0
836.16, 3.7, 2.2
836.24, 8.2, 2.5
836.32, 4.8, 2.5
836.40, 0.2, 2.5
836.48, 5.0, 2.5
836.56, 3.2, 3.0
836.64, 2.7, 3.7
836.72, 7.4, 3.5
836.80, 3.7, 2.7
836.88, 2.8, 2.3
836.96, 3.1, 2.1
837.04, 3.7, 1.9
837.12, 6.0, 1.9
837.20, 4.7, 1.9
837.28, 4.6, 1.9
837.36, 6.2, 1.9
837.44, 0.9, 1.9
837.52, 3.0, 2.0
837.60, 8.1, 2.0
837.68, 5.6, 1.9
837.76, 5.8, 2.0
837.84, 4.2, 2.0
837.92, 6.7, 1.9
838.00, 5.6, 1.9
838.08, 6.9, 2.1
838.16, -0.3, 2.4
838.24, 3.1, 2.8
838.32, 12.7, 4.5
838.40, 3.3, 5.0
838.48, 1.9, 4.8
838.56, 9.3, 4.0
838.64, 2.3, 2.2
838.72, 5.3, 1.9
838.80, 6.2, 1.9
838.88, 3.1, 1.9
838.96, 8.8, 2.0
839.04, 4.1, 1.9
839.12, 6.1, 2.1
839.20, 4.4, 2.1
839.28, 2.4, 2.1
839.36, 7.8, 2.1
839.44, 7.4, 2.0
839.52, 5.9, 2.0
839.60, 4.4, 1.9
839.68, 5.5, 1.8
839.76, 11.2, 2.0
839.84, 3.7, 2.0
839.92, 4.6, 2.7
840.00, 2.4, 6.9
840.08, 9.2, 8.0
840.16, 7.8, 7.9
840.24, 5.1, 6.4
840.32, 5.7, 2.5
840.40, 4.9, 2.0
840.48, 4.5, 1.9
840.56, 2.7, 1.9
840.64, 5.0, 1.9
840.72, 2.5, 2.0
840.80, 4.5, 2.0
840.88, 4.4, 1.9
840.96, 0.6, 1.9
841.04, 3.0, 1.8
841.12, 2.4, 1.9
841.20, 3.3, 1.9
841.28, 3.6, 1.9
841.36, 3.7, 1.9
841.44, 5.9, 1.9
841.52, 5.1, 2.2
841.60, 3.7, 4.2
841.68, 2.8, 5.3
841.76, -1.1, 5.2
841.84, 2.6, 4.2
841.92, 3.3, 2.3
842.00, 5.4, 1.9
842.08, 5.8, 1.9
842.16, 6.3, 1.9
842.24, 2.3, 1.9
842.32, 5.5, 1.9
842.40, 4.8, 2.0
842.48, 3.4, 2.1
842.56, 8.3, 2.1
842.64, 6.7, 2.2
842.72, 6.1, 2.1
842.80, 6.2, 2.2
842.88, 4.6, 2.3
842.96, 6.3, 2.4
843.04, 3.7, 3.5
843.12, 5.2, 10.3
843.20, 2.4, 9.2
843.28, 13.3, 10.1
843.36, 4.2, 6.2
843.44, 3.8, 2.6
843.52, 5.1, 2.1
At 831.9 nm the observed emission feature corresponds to Halpha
